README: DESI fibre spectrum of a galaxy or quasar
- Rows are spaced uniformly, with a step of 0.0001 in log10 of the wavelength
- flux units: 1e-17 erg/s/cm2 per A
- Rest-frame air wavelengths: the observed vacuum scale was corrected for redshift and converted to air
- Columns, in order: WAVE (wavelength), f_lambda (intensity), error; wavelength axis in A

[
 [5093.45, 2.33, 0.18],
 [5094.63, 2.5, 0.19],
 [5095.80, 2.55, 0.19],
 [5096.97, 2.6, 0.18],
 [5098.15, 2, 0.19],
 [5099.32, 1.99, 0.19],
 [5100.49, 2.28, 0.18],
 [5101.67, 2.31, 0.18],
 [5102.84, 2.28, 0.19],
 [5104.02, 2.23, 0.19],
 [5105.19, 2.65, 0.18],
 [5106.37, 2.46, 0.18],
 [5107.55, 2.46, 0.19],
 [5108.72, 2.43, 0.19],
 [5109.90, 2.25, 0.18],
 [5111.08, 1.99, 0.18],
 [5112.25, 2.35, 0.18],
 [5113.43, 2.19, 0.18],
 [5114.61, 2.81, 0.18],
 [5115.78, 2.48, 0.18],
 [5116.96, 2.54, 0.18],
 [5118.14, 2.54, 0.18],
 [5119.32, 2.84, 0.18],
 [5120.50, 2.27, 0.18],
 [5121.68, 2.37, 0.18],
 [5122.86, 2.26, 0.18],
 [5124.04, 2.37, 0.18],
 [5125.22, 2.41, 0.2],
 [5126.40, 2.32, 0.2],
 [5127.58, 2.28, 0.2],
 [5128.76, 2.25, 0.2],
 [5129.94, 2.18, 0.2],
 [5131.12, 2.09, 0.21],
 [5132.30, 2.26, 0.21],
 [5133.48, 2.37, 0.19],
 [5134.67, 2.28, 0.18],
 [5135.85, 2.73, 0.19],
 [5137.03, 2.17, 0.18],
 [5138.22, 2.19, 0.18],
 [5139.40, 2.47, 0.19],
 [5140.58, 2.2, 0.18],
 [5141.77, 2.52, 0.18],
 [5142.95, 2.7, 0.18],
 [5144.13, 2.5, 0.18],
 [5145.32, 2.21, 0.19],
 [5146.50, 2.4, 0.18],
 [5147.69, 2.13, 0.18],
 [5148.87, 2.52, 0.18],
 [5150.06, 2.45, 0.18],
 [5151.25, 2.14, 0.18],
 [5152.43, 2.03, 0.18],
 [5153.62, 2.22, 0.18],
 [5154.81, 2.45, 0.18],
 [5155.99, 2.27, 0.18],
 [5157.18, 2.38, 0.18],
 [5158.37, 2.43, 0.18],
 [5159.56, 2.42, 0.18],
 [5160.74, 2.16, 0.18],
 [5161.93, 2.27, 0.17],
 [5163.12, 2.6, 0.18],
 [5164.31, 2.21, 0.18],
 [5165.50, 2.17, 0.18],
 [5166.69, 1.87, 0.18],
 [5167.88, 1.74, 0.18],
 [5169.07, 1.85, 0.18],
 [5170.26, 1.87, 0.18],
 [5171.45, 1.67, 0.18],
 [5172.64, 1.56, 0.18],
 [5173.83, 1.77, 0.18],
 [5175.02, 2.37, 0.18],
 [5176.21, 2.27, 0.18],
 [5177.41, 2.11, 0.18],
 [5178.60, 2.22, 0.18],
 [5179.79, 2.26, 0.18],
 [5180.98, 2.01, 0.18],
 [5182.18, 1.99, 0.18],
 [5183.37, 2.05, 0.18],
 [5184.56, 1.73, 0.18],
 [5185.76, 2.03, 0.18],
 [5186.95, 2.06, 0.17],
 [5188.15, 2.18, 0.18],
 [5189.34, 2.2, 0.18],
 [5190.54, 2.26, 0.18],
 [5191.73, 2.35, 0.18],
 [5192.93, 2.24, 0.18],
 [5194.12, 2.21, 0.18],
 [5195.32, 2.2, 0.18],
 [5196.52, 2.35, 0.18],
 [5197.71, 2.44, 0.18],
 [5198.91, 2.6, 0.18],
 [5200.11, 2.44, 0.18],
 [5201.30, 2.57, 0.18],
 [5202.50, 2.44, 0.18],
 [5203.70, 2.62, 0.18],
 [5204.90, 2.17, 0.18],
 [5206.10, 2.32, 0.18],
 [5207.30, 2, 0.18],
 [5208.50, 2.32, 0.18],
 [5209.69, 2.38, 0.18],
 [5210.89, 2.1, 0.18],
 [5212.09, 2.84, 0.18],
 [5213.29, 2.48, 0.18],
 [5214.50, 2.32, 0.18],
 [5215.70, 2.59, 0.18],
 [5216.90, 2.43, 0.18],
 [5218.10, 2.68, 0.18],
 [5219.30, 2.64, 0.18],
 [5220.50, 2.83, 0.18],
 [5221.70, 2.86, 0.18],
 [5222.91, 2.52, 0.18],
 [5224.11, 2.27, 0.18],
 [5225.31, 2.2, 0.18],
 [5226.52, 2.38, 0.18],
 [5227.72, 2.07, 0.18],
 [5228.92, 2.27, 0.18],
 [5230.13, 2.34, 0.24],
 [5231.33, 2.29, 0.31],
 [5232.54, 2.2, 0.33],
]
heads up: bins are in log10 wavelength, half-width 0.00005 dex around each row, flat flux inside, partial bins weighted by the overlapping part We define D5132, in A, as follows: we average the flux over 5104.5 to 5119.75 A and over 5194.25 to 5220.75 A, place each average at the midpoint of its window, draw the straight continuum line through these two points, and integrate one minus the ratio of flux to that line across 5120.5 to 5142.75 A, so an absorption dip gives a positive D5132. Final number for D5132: 1.2 A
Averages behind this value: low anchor 2.46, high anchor 2.43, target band 2.32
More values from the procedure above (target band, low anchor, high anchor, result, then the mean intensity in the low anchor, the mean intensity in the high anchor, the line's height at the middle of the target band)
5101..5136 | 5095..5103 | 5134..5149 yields -0.53 A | 2.3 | 2.38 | 2.34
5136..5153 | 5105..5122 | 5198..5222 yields 0.75 A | 2.44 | 2.48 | 2.45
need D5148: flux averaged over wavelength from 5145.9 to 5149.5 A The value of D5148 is 2.35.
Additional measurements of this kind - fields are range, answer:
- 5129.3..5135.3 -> 2.24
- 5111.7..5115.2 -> 2.45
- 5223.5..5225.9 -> 2.24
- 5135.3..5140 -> 2.39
